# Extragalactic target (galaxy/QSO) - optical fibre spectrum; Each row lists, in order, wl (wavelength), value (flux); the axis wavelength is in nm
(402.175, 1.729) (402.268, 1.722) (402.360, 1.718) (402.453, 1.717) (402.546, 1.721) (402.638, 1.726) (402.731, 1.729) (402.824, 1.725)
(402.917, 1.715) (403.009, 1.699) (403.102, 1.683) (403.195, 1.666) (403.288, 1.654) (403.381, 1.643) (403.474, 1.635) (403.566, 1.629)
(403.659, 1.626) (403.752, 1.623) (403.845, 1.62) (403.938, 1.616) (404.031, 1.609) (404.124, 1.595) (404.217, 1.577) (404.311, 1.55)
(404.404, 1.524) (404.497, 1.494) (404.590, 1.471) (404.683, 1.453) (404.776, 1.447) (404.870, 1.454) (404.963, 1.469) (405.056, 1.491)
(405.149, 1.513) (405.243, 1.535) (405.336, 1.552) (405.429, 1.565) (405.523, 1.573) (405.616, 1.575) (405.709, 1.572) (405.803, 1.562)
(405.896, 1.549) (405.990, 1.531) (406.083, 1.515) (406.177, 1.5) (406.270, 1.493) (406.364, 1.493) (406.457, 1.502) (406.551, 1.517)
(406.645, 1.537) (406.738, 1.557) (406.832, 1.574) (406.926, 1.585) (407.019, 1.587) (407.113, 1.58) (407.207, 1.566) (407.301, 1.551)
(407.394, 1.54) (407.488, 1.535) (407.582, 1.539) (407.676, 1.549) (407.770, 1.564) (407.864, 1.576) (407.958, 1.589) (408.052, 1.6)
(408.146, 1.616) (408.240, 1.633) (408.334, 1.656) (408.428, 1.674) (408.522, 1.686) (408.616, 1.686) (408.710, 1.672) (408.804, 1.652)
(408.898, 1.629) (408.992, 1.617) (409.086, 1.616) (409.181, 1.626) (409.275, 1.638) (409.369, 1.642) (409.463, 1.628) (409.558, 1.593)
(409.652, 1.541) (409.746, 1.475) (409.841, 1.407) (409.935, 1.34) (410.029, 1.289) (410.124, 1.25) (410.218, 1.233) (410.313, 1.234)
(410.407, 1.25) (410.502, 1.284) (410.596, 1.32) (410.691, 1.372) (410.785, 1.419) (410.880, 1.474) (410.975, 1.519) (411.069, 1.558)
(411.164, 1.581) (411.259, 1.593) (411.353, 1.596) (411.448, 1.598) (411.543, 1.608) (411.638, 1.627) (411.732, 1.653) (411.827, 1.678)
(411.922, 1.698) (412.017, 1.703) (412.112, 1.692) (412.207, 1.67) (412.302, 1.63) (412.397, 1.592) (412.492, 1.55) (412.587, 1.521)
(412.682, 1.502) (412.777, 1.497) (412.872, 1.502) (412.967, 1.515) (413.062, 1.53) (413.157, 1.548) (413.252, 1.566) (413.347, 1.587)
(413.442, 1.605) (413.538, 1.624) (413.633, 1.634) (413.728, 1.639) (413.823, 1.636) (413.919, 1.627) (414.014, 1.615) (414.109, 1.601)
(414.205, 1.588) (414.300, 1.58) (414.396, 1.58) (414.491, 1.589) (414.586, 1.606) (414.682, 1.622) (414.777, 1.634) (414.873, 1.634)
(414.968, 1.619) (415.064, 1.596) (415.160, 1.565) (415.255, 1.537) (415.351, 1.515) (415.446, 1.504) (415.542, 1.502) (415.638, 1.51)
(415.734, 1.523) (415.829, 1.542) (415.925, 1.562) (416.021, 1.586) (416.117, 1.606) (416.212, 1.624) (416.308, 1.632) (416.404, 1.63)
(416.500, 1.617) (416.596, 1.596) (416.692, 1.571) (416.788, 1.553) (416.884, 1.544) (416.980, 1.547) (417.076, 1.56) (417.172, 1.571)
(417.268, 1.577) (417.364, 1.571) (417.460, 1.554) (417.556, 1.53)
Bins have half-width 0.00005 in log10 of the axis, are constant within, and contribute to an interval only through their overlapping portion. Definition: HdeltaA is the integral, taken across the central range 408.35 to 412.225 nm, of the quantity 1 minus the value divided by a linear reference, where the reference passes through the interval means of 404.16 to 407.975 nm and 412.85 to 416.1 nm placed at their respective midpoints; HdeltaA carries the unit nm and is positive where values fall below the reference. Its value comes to 0.05 nm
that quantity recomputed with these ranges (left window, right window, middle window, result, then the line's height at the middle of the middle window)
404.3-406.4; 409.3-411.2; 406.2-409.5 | -0.278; 1.47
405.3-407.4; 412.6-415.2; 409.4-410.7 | 0.158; 1.57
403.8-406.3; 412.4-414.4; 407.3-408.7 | -0.050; 1.55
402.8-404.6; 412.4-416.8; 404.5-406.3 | 0.107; 1.61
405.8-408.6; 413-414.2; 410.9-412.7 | -0.021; 1.59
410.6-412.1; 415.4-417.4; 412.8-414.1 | -0.012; 1.57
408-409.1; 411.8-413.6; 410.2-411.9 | 0.133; 1.61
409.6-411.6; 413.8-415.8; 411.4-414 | -0.171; 1.5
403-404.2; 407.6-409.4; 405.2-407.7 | 0.129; 1.63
